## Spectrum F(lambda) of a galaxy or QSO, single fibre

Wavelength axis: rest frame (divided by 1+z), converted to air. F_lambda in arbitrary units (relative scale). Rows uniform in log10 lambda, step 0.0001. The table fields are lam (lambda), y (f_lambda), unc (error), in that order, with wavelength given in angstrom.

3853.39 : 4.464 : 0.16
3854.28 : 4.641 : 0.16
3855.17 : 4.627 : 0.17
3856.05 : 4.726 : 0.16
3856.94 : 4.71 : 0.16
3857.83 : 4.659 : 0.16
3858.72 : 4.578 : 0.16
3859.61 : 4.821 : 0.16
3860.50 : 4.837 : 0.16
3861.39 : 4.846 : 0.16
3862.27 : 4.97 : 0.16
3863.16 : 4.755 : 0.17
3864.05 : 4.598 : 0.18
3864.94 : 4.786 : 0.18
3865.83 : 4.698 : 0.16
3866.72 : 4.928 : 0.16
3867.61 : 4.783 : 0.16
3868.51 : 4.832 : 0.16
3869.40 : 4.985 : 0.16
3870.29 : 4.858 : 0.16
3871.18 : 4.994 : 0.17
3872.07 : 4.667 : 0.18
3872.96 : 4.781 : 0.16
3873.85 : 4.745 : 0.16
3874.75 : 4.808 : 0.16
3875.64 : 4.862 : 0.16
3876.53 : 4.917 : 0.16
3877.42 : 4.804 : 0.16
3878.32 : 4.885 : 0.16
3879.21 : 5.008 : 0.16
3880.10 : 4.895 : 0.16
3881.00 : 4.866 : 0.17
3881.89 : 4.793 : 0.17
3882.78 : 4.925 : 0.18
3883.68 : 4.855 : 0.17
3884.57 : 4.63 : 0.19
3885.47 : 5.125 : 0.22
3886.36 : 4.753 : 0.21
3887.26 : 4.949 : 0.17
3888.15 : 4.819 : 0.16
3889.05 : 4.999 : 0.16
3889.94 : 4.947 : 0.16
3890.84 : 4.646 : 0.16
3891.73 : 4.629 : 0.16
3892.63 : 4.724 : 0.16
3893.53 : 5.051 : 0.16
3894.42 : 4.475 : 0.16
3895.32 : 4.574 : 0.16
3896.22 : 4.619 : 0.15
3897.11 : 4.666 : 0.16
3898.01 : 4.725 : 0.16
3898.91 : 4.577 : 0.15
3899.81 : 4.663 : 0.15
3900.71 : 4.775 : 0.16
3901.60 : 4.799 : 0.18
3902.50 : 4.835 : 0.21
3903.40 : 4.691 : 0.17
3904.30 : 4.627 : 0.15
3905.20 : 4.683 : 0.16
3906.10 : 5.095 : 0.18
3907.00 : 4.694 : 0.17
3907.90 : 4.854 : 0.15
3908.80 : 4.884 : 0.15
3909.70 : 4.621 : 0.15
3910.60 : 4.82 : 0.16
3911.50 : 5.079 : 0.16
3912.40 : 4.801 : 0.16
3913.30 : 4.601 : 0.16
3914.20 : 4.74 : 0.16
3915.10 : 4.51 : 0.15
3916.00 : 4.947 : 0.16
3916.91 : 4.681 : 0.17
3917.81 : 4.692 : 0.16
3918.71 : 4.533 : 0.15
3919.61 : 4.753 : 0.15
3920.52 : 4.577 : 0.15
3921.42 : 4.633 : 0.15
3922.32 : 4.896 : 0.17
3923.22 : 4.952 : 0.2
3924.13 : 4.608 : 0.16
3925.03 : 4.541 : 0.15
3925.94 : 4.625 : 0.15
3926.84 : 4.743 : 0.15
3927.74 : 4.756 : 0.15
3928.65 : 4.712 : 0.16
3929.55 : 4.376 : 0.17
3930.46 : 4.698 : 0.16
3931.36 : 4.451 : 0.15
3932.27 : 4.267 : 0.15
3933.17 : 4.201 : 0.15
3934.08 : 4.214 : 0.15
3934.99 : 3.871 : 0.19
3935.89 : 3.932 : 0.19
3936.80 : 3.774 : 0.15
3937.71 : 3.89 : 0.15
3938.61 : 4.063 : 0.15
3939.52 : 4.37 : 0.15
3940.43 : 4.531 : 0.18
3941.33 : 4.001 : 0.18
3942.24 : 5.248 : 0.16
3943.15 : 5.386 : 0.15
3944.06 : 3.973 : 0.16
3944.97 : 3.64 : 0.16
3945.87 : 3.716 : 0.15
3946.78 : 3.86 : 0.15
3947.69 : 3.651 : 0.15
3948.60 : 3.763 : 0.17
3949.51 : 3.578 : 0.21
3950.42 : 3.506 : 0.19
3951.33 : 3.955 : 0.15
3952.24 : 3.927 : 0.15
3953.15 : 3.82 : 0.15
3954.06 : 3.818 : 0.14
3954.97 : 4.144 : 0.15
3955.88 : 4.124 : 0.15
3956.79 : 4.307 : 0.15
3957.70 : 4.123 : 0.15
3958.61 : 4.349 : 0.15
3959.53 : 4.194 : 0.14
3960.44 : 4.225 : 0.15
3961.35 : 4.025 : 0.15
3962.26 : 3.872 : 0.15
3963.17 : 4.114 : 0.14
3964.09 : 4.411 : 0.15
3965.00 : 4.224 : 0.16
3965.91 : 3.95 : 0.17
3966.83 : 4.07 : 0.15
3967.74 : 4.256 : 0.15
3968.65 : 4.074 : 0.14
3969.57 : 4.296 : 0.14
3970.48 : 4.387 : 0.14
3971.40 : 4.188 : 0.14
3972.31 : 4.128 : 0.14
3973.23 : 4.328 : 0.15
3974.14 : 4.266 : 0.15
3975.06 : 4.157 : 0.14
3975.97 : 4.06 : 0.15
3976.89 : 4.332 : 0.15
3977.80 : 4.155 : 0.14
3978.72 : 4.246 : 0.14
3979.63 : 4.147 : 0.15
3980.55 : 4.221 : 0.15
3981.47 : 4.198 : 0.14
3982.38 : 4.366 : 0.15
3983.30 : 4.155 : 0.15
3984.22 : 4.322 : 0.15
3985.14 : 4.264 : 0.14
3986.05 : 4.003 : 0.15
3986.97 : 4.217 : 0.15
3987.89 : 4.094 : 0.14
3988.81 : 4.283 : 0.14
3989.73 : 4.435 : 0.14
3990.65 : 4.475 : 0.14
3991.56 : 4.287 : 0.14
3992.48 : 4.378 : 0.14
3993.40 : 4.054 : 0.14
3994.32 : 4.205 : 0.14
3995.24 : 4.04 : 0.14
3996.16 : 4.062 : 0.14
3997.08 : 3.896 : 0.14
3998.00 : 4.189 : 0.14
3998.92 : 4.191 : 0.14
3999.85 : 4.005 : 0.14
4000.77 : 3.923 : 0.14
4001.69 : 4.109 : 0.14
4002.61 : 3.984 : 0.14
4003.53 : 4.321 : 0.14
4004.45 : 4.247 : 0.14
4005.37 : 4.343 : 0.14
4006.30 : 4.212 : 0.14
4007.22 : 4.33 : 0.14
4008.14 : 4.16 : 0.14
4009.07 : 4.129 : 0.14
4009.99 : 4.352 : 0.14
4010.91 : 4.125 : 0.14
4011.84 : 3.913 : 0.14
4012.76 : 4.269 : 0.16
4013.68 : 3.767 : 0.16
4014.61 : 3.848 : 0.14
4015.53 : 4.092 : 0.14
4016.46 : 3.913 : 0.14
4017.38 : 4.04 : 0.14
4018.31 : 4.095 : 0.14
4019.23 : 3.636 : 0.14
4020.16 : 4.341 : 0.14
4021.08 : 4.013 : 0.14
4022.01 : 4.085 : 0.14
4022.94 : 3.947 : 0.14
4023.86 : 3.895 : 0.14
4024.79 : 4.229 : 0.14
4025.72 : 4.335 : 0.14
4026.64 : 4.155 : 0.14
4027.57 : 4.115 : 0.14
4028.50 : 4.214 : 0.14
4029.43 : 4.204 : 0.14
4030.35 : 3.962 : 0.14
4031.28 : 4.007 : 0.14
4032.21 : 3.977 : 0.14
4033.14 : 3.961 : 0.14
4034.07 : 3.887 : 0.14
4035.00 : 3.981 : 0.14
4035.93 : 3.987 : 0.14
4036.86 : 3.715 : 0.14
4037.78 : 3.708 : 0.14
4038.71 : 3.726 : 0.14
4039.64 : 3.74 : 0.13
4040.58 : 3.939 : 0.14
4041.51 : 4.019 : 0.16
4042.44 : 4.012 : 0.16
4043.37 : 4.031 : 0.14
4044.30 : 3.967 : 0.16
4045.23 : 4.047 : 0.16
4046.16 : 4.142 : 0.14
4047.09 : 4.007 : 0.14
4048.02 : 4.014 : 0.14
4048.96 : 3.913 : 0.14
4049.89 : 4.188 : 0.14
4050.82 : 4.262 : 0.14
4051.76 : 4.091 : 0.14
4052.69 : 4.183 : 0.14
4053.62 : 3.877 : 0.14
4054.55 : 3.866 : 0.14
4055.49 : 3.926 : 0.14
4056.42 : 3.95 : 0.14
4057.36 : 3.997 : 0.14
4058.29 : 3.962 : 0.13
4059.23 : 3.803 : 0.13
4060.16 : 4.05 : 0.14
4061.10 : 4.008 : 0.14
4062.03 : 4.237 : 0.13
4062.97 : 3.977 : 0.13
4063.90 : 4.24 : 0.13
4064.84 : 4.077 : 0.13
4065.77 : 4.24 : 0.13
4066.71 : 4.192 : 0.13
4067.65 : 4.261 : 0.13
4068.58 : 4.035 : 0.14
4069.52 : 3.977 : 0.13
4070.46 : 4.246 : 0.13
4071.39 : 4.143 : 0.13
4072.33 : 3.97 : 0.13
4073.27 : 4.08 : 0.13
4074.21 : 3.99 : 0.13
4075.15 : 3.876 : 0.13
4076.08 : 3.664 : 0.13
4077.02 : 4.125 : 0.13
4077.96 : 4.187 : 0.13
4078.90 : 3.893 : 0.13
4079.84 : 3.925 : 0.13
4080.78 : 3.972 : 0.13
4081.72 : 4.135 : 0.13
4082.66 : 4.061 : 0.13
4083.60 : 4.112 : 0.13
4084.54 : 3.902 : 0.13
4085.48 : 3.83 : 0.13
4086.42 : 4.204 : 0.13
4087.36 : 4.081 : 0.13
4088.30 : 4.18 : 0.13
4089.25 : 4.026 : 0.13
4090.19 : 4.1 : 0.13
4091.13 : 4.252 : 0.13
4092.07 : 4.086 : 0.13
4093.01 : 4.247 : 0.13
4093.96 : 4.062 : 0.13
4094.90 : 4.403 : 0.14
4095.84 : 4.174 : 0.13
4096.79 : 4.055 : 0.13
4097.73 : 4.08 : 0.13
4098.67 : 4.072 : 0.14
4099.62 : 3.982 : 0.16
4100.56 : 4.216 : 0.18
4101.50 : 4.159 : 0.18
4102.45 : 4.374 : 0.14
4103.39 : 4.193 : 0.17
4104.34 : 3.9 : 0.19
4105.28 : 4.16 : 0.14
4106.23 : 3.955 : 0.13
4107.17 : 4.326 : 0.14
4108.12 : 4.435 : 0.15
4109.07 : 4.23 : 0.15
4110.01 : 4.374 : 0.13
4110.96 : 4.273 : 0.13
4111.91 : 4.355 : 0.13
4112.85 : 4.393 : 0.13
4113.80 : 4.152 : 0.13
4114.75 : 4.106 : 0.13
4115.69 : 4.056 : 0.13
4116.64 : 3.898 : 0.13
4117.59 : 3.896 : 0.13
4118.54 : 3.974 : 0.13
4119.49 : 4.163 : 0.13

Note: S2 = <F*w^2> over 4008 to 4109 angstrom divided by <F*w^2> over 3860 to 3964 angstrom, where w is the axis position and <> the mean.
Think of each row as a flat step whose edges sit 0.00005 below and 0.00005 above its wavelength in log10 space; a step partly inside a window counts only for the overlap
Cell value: 0.96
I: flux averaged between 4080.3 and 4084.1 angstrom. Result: 4.07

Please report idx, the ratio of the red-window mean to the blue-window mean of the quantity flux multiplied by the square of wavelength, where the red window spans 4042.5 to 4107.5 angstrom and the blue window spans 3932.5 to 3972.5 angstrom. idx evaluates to 1.1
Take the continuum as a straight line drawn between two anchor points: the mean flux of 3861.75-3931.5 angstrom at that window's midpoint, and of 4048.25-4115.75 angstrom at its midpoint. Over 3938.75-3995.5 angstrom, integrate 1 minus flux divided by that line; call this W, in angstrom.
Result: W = 4.4 angstrom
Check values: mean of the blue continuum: 4.77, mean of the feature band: 4.16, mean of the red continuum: 4.1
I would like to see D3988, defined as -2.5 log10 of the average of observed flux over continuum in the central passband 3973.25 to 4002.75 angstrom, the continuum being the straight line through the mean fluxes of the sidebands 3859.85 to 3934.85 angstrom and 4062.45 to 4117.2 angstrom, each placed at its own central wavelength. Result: 0.067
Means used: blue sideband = 4.75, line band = 4.18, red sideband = 4.11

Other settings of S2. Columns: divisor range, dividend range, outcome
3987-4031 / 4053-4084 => 1.01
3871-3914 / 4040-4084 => 0.92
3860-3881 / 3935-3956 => 0.86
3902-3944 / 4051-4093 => 0.95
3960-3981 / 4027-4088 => 1.00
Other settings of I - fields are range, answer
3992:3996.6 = 4.15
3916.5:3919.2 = 4.65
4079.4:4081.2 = 3.95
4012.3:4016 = 3.99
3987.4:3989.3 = 4.18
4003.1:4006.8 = 4.28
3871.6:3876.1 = 4.78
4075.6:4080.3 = 3.96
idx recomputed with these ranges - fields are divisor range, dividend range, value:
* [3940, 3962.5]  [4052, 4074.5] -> 1.05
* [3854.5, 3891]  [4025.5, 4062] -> 0.90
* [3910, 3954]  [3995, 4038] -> 0.97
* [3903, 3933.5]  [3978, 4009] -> 0.93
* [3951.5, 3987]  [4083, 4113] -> 1.06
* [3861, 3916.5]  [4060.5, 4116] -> 0.95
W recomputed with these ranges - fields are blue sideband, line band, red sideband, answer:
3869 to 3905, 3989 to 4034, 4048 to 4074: 1.7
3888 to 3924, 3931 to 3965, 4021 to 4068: 3.3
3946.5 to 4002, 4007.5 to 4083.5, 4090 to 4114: 2.4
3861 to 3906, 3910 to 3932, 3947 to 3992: -0.9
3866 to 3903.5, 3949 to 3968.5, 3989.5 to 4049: 1.6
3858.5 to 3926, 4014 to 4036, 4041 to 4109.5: 1.2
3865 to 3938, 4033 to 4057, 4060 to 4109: 1.5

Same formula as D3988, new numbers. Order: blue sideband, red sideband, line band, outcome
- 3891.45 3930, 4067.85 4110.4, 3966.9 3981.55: 0.07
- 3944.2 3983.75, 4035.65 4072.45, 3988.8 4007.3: -0.03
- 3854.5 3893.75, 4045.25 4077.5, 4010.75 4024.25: 0.06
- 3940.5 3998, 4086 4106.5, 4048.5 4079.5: 0.02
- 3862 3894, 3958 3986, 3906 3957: 0.02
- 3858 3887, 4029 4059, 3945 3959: 0.14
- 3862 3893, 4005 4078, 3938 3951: 0.11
